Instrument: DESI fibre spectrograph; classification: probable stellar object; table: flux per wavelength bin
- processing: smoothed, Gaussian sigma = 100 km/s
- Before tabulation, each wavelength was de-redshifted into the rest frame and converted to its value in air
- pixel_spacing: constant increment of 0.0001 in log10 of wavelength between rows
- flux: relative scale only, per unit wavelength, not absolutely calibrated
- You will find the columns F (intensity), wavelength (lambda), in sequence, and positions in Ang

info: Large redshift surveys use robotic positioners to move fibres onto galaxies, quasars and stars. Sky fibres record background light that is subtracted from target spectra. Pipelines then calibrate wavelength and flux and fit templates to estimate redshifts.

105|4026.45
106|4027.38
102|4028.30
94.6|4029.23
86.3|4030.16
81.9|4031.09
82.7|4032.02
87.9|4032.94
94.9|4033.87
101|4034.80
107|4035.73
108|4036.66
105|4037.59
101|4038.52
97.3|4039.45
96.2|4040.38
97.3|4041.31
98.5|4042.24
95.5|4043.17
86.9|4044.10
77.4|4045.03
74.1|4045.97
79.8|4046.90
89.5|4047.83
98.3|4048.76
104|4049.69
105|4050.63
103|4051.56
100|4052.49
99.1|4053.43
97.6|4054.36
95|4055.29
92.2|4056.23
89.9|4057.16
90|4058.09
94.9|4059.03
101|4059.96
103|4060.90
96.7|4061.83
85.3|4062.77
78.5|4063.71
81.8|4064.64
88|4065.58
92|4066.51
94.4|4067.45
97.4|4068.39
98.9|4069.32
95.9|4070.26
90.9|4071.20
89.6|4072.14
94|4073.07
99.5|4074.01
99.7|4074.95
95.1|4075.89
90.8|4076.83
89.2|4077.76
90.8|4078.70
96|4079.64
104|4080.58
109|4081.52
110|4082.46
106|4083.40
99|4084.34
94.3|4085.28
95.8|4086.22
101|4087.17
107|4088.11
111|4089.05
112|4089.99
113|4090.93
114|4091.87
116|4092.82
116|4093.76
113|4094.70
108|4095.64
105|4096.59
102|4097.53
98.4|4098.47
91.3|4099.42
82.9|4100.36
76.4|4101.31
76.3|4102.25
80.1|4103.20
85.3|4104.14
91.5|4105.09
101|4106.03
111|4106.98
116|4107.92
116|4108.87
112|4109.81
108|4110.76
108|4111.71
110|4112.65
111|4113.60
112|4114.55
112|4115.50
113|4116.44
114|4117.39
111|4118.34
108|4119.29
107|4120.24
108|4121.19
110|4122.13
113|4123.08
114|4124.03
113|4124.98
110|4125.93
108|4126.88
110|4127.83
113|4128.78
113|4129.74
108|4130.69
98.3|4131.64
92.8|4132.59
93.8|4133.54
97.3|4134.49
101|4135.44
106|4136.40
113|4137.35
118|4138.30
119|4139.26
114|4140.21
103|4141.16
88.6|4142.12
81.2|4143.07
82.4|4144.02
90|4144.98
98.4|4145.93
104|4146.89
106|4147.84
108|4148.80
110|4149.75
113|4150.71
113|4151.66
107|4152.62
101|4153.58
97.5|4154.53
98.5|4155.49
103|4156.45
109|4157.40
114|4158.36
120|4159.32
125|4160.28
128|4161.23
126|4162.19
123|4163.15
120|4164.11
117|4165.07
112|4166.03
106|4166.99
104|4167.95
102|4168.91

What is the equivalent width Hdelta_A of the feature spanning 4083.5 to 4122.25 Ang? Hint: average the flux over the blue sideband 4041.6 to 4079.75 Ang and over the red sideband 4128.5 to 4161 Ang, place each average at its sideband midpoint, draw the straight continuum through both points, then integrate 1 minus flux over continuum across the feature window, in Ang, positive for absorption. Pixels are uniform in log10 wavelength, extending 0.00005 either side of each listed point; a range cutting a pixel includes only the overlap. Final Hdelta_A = -2.1 Ang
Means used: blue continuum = 93.2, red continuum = 105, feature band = 104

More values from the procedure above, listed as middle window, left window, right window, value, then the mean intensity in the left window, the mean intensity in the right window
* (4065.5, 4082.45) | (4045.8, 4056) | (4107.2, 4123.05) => 0.9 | 95.6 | 111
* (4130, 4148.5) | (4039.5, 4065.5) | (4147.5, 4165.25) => 1.4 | 93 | 113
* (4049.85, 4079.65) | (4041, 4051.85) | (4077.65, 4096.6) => 1.1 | 92.2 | 106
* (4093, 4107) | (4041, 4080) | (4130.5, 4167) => 0.5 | 93.2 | 107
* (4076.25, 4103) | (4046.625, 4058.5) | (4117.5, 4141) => 0.3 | 96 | 108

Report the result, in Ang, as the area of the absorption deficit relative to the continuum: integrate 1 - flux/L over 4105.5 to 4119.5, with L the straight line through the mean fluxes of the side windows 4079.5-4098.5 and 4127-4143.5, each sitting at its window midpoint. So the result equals -0.72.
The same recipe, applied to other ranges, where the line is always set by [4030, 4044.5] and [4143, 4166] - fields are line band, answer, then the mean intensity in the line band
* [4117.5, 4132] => -0.6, 110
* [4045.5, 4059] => 0.5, 94.1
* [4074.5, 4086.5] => 0.2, 98.5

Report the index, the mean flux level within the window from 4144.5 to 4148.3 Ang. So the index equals 99.6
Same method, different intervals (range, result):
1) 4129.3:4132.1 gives 106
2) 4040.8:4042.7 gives 97.9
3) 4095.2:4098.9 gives 103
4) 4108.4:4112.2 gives 111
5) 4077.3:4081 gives 94.8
